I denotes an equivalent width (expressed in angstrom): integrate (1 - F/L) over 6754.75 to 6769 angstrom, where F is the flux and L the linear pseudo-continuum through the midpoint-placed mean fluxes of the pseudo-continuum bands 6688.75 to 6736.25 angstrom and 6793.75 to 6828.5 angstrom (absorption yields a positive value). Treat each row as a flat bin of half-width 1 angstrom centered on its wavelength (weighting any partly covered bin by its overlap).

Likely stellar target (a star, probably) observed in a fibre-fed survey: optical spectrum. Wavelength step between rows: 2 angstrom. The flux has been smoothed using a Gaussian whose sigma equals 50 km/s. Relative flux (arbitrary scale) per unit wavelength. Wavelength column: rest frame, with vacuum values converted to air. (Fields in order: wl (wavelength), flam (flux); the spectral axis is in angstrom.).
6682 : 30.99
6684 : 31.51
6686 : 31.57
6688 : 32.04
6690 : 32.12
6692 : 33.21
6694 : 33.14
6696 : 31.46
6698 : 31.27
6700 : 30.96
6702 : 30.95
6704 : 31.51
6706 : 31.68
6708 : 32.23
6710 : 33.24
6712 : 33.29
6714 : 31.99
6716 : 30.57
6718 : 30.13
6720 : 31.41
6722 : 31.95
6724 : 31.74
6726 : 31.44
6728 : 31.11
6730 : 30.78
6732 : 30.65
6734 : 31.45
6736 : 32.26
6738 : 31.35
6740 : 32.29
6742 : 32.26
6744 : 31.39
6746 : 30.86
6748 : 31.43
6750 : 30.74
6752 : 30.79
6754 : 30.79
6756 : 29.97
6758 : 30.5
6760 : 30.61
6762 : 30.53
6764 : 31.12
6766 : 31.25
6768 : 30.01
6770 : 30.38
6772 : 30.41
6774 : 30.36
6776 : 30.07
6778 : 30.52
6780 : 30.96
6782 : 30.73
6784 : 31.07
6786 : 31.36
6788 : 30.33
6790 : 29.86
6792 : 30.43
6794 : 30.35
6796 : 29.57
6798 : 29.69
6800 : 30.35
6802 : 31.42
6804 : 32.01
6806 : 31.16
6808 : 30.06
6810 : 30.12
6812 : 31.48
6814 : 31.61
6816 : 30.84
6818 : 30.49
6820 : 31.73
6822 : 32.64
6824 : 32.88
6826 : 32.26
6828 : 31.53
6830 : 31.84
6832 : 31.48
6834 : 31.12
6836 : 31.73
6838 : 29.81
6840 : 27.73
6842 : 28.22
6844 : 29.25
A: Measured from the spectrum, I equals 0.4 angstrom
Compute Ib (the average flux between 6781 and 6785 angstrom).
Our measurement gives 30.9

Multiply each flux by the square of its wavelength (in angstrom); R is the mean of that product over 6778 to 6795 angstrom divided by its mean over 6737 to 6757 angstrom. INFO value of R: 0.99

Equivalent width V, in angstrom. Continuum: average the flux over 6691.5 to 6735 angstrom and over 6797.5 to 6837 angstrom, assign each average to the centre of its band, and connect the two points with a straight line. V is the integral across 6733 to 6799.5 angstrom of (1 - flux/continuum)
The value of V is 1.5 angstrom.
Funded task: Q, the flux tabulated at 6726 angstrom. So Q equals 31.44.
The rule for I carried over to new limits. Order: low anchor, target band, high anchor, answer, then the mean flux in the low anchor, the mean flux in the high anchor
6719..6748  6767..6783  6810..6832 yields 0.6 angstrom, 31.5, 31.6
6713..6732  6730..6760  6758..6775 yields -0.3 angstrom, 31.2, 30.6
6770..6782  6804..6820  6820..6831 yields 0.4 angstrom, 30.5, 32.2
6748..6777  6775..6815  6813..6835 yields 0.6 angstrom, 30.6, 31.7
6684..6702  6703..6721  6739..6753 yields 0.0 angstrom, 31.9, 31.4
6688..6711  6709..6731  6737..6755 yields 0.1 angstrom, 32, 31.3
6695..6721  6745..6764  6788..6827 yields 0.4 angstrom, 31.6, 31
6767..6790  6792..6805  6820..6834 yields 0.2 angstrom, 30.5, 32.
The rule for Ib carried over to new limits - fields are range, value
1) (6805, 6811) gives 30.4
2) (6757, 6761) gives 30.6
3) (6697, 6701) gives 31.1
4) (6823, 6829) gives 32.2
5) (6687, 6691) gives 32.1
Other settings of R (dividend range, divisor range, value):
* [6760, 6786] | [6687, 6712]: 0.98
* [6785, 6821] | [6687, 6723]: 0.99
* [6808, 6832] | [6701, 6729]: 1.03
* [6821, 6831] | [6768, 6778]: 1.08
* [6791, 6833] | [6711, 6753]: 1.01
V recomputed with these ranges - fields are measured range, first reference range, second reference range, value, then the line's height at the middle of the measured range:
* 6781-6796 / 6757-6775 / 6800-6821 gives 0.1 angstrom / 30.8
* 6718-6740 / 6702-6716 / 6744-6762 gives 0.1 angstrom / 31.5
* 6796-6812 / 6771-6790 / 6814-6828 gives 0.3 angstrom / 31.3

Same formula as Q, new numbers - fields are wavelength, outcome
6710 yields 33.24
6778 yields 30.52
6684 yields 31.51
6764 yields 31.12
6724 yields 31.74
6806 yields 31.16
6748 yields 31.43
